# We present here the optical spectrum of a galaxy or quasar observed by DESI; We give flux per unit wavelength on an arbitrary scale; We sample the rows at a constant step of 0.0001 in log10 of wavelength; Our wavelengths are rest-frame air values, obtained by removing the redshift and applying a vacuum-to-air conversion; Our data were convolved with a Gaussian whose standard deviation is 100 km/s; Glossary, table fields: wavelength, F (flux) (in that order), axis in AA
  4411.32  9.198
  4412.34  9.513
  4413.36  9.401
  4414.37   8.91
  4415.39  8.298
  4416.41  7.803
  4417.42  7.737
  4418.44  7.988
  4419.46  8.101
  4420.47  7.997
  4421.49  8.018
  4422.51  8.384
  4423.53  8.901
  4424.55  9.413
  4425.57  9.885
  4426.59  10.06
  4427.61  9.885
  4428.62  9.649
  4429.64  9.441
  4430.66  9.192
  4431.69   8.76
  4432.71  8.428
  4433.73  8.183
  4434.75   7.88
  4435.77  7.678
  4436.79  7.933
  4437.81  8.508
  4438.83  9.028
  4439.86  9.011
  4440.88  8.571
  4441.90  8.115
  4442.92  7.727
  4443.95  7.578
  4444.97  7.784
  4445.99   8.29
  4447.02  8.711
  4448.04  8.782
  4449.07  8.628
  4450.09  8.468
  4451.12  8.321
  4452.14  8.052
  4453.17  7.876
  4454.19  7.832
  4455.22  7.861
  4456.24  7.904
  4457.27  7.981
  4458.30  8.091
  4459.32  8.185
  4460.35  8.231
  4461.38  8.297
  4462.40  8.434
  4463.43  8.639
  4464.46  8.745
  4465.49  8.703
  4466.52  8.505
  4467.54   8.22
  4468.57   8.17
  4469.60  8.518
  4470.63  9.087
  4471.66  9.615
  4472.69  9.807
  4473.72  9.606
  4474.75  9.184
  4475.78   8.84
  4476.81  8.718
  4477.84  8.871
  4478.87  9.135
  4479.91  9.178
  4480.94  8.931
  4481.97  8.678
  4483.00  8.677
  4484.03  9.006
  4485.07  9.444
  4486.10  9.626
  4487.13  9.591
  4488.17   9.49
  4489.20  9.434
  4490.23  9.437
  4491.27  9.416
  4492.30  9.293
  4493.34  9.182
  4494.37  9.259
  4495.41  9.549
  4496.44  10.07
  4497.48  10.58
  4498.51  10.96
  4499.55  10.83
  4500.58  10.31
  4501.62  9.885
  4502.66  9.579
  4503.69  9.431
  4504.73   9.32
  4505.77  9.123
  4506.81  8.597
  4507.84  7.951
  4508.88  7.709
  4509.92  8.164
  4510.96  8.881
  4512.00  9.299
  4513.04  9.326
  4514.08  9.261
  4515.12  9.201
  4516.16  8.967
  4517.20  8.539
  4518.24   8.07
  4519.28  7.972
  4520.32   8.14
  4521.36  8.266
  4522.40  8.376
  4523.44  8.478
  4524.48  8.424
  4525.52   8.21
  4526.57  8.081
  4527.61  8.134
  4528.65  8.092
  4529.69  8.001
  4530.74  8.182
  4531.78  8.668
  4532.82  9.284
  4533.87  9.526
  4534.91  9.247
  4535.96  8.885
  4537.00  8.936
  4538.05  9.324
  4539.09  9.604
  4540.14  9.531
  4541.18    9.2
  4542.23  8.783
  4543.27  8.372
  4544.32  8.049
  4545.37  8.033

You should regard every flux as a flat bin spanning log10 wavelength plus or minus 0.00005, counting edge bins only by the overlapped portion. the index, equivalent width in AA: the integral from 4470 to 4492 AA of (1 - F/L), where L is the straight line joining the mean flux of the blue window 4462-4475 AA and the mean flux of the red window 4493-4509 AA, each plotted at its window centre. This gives -0.22 AA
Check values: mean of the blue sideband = 8.86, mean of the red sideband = 9.57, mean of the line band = 9.22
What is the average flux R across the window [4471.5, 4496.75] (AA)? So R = 9.27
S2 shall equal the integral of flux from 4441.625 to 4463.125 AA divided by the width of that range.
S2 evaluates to 8.16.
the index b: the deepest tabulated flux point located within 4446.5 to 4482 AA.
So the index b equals 7.832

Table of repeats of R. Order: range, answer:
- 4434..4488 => 8.57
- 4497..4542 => 8.94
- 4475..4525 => 9.11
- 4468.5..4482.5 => 9.05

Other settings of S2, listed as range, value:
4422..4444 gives 8.76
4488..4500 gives 9.8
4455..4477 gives 8.62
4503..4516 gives 8.87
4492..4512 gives 9.4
